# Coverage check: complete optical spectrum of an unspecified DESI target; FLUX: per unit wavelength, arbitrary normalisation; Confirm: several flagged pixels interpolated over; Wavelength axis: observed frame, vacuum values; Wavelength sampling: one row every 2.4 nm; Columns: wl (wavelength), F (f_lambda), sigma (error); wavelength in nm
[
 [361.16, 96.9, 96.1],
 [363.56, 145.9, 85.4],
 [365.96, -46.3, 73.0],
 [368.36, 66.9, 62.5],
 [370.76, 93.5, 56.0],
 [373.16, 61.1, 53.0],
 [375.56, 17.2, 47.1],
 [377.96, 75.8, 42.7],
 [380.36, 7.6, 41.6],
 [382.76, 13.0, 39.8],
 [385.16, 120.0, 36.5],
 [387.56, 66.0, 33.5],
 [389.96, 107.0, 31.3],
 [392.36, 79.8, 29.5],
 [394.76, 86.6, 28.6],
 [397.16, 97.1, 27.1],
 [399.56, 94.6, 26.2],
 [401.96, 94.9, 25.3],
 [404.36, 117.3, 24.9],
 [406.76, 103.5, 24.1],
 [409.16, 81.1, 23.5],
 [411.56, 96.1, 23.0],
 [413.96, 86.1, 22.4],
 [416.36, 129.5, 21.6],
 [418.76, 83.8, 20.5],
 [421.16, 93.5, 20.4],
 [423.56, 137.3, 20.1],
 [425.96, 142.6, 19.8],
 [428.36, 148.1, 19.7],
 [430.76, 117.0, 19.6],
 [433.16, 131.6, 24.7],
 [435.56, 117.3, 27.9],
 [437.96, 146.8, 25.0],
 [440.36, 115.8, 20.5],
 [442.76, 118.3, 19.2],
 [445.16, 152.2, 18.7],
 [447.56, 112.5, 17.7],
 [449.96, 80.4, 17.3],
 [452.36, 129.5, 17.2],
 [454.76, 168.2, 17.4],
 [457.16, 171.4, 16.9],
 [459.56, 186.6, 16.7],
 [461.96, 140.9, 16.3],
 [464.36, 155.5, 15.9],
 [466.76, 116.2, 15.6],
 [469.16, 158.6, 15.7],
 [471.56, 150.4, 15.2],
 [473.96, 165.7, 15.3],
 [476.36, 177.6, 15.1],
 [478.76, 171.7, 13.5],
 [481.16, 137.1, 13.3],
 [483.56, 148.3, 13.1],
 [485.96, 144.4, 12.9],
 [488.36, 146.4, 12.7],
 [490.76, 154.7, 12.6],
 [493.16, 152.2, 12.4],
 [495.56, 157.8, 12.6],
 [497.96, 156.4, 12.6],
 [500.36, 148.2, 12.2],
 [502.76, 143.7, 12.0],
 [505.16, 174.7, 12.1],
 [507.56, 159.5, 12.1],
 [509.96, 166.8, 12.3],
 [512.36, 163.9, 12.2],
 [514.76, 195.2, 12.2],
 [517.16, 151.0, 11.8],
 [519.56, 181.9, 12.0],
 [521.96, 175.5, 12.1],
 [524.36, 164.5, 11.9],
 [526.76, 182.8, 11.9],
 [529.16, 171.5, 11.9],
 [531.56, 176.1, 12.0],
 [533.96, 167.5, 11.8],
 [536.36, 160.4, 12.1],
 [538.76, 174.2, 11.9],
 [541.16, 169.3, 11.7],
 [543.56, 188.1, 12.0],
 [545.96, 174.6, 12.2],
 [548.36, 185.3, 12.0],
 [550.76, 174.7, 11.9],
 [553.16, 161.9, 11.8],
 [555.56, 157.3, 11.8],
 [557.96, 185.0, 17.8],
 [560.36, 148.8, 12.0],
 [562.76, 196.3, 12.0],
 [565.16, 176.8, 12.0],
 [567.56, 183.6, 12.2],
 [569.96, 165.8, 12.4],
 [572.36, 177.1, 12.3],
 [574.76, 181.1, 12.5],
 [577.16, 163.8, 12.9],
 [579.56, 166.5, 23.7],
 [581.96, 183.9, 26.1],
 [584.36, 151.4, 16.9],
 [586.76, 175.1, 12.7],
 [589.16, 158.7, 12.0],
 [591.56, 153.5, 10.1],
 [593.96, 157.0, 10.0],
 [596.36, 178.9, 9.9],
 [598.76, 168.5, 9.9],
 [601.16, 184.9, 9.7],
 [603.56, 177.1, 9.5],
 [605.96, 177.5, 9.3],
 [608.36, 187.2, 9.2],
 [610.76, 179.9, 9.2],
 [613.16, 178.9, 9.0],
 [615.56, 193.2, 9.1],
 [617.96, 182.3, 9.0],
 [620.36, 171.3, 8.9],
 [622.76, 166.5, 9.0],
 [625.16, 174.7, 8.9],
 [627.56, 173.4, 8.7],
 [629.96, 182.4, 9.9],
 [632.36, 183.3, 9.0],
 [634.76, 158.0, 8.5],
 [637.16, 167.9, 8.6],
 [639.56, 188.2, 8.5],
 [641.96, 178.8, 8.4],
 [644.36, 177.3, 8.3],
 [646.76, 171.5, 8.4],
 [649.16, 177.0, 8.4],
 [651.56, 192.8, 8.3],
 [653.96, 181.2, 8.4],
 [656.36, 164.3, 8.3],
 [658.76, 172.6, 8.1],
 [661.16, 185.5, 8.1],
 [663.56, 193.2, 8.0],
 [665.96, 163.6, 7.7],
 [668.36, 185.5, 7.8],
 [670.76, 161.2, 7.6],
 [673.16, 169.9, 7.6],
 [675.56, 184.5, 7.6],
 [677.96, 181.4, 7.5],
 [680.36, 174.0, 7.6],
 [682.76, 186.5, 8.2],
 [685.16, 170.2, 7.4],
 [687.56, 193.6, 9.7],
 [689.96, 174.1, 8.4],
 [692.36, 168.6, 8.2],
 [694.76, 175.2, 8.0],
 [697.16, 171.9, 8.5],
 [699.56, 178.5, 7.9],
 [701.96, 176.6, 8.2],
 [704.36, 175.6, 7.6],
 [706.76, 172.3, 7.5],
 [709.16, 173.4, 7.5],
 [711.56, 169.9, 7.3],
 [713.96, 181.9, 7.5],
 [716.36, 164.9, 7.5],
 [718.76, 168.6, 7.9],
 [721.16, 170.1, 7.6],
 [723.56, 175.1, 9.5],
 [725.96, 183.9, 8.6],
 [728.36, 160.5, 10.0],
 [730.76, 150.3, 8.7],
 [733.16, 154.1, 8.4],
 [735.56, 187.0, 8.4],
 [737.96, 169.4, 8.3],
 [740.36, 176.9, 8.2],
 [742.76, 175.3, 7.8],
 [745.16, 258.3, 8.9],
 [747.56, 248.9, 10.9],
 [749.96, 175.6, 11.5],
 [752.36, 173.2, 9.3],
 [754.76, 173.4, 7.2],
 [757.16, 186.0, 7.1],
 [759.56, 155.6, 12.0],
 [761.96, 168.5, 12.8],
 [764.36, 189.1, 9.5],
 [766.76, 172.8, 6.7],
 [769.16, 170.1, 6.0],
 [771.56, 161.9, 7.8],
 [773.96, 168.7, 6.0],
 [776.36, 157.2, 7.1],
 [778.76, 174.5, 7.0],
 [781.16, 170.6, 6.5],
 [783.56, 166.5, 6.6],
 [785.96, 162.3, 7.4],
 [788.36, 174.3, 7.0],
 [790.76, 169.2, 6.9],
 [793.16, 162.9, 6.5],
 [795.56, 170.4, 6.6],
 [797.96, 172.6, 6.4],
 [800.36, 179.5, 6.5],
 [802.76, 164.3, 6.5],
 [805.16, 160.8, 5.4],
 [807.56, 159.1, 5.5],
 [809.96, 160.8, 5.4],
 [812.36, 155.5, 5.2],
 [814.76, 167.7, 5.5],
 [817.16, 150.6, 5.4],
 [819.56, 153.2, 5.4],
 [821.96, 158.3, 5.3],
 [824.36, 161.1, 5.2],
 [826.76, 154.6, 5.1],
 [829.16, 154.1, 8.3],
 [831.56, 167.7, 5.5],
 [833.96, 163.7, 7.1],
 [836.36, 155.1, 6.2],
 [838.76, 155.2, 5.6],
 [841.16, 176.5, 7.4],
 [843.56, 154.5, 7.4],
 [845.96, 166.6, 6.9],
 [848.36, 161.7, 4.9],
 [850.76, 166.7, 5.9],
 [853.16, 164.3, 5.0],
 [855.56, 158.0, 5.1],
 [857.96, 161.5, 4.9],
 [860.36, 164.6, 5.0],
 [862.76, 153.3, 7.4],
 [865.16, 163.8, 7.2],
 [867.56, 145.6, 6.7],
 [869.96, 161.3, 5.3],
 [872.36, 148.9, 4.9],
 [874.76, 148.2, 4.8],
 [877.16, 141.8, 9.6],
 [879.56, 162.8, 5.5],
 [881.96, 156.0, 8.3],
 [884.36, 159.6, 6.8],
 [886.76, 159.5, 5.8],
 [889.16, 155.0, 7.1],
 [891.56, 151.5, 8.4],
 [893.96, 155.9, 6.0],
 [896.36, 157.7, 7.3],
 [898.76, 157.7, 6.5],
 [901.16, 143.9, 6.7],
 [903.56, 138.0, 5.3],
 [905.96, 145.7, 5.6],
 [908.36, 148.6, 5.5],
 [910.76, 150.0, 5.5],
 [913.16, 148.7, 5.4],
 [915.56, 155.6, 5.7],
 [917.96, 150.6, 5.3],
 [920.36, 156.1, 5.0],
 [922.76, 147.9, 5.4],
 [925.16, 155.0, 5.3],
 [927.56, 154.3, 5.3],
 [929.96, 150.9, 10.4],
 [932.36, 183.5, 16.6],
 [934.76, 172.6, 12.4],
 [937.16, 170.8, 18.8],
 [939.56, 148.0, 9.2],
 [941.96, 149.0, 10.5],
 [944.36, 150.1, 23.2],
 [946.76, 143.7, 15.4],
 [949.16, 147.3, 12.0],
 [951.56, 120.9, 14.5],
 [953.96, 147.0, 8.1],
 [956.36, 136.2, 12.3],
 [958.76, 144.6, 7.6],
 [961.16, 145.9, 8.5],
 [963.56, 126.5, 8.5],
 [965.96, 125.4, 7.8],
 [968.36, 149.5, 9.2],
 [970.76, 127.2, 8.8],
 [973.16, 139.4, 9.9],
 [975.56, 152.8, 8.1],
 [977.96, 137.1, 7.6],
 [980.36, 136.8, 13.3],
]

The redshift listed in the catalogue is 0.137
